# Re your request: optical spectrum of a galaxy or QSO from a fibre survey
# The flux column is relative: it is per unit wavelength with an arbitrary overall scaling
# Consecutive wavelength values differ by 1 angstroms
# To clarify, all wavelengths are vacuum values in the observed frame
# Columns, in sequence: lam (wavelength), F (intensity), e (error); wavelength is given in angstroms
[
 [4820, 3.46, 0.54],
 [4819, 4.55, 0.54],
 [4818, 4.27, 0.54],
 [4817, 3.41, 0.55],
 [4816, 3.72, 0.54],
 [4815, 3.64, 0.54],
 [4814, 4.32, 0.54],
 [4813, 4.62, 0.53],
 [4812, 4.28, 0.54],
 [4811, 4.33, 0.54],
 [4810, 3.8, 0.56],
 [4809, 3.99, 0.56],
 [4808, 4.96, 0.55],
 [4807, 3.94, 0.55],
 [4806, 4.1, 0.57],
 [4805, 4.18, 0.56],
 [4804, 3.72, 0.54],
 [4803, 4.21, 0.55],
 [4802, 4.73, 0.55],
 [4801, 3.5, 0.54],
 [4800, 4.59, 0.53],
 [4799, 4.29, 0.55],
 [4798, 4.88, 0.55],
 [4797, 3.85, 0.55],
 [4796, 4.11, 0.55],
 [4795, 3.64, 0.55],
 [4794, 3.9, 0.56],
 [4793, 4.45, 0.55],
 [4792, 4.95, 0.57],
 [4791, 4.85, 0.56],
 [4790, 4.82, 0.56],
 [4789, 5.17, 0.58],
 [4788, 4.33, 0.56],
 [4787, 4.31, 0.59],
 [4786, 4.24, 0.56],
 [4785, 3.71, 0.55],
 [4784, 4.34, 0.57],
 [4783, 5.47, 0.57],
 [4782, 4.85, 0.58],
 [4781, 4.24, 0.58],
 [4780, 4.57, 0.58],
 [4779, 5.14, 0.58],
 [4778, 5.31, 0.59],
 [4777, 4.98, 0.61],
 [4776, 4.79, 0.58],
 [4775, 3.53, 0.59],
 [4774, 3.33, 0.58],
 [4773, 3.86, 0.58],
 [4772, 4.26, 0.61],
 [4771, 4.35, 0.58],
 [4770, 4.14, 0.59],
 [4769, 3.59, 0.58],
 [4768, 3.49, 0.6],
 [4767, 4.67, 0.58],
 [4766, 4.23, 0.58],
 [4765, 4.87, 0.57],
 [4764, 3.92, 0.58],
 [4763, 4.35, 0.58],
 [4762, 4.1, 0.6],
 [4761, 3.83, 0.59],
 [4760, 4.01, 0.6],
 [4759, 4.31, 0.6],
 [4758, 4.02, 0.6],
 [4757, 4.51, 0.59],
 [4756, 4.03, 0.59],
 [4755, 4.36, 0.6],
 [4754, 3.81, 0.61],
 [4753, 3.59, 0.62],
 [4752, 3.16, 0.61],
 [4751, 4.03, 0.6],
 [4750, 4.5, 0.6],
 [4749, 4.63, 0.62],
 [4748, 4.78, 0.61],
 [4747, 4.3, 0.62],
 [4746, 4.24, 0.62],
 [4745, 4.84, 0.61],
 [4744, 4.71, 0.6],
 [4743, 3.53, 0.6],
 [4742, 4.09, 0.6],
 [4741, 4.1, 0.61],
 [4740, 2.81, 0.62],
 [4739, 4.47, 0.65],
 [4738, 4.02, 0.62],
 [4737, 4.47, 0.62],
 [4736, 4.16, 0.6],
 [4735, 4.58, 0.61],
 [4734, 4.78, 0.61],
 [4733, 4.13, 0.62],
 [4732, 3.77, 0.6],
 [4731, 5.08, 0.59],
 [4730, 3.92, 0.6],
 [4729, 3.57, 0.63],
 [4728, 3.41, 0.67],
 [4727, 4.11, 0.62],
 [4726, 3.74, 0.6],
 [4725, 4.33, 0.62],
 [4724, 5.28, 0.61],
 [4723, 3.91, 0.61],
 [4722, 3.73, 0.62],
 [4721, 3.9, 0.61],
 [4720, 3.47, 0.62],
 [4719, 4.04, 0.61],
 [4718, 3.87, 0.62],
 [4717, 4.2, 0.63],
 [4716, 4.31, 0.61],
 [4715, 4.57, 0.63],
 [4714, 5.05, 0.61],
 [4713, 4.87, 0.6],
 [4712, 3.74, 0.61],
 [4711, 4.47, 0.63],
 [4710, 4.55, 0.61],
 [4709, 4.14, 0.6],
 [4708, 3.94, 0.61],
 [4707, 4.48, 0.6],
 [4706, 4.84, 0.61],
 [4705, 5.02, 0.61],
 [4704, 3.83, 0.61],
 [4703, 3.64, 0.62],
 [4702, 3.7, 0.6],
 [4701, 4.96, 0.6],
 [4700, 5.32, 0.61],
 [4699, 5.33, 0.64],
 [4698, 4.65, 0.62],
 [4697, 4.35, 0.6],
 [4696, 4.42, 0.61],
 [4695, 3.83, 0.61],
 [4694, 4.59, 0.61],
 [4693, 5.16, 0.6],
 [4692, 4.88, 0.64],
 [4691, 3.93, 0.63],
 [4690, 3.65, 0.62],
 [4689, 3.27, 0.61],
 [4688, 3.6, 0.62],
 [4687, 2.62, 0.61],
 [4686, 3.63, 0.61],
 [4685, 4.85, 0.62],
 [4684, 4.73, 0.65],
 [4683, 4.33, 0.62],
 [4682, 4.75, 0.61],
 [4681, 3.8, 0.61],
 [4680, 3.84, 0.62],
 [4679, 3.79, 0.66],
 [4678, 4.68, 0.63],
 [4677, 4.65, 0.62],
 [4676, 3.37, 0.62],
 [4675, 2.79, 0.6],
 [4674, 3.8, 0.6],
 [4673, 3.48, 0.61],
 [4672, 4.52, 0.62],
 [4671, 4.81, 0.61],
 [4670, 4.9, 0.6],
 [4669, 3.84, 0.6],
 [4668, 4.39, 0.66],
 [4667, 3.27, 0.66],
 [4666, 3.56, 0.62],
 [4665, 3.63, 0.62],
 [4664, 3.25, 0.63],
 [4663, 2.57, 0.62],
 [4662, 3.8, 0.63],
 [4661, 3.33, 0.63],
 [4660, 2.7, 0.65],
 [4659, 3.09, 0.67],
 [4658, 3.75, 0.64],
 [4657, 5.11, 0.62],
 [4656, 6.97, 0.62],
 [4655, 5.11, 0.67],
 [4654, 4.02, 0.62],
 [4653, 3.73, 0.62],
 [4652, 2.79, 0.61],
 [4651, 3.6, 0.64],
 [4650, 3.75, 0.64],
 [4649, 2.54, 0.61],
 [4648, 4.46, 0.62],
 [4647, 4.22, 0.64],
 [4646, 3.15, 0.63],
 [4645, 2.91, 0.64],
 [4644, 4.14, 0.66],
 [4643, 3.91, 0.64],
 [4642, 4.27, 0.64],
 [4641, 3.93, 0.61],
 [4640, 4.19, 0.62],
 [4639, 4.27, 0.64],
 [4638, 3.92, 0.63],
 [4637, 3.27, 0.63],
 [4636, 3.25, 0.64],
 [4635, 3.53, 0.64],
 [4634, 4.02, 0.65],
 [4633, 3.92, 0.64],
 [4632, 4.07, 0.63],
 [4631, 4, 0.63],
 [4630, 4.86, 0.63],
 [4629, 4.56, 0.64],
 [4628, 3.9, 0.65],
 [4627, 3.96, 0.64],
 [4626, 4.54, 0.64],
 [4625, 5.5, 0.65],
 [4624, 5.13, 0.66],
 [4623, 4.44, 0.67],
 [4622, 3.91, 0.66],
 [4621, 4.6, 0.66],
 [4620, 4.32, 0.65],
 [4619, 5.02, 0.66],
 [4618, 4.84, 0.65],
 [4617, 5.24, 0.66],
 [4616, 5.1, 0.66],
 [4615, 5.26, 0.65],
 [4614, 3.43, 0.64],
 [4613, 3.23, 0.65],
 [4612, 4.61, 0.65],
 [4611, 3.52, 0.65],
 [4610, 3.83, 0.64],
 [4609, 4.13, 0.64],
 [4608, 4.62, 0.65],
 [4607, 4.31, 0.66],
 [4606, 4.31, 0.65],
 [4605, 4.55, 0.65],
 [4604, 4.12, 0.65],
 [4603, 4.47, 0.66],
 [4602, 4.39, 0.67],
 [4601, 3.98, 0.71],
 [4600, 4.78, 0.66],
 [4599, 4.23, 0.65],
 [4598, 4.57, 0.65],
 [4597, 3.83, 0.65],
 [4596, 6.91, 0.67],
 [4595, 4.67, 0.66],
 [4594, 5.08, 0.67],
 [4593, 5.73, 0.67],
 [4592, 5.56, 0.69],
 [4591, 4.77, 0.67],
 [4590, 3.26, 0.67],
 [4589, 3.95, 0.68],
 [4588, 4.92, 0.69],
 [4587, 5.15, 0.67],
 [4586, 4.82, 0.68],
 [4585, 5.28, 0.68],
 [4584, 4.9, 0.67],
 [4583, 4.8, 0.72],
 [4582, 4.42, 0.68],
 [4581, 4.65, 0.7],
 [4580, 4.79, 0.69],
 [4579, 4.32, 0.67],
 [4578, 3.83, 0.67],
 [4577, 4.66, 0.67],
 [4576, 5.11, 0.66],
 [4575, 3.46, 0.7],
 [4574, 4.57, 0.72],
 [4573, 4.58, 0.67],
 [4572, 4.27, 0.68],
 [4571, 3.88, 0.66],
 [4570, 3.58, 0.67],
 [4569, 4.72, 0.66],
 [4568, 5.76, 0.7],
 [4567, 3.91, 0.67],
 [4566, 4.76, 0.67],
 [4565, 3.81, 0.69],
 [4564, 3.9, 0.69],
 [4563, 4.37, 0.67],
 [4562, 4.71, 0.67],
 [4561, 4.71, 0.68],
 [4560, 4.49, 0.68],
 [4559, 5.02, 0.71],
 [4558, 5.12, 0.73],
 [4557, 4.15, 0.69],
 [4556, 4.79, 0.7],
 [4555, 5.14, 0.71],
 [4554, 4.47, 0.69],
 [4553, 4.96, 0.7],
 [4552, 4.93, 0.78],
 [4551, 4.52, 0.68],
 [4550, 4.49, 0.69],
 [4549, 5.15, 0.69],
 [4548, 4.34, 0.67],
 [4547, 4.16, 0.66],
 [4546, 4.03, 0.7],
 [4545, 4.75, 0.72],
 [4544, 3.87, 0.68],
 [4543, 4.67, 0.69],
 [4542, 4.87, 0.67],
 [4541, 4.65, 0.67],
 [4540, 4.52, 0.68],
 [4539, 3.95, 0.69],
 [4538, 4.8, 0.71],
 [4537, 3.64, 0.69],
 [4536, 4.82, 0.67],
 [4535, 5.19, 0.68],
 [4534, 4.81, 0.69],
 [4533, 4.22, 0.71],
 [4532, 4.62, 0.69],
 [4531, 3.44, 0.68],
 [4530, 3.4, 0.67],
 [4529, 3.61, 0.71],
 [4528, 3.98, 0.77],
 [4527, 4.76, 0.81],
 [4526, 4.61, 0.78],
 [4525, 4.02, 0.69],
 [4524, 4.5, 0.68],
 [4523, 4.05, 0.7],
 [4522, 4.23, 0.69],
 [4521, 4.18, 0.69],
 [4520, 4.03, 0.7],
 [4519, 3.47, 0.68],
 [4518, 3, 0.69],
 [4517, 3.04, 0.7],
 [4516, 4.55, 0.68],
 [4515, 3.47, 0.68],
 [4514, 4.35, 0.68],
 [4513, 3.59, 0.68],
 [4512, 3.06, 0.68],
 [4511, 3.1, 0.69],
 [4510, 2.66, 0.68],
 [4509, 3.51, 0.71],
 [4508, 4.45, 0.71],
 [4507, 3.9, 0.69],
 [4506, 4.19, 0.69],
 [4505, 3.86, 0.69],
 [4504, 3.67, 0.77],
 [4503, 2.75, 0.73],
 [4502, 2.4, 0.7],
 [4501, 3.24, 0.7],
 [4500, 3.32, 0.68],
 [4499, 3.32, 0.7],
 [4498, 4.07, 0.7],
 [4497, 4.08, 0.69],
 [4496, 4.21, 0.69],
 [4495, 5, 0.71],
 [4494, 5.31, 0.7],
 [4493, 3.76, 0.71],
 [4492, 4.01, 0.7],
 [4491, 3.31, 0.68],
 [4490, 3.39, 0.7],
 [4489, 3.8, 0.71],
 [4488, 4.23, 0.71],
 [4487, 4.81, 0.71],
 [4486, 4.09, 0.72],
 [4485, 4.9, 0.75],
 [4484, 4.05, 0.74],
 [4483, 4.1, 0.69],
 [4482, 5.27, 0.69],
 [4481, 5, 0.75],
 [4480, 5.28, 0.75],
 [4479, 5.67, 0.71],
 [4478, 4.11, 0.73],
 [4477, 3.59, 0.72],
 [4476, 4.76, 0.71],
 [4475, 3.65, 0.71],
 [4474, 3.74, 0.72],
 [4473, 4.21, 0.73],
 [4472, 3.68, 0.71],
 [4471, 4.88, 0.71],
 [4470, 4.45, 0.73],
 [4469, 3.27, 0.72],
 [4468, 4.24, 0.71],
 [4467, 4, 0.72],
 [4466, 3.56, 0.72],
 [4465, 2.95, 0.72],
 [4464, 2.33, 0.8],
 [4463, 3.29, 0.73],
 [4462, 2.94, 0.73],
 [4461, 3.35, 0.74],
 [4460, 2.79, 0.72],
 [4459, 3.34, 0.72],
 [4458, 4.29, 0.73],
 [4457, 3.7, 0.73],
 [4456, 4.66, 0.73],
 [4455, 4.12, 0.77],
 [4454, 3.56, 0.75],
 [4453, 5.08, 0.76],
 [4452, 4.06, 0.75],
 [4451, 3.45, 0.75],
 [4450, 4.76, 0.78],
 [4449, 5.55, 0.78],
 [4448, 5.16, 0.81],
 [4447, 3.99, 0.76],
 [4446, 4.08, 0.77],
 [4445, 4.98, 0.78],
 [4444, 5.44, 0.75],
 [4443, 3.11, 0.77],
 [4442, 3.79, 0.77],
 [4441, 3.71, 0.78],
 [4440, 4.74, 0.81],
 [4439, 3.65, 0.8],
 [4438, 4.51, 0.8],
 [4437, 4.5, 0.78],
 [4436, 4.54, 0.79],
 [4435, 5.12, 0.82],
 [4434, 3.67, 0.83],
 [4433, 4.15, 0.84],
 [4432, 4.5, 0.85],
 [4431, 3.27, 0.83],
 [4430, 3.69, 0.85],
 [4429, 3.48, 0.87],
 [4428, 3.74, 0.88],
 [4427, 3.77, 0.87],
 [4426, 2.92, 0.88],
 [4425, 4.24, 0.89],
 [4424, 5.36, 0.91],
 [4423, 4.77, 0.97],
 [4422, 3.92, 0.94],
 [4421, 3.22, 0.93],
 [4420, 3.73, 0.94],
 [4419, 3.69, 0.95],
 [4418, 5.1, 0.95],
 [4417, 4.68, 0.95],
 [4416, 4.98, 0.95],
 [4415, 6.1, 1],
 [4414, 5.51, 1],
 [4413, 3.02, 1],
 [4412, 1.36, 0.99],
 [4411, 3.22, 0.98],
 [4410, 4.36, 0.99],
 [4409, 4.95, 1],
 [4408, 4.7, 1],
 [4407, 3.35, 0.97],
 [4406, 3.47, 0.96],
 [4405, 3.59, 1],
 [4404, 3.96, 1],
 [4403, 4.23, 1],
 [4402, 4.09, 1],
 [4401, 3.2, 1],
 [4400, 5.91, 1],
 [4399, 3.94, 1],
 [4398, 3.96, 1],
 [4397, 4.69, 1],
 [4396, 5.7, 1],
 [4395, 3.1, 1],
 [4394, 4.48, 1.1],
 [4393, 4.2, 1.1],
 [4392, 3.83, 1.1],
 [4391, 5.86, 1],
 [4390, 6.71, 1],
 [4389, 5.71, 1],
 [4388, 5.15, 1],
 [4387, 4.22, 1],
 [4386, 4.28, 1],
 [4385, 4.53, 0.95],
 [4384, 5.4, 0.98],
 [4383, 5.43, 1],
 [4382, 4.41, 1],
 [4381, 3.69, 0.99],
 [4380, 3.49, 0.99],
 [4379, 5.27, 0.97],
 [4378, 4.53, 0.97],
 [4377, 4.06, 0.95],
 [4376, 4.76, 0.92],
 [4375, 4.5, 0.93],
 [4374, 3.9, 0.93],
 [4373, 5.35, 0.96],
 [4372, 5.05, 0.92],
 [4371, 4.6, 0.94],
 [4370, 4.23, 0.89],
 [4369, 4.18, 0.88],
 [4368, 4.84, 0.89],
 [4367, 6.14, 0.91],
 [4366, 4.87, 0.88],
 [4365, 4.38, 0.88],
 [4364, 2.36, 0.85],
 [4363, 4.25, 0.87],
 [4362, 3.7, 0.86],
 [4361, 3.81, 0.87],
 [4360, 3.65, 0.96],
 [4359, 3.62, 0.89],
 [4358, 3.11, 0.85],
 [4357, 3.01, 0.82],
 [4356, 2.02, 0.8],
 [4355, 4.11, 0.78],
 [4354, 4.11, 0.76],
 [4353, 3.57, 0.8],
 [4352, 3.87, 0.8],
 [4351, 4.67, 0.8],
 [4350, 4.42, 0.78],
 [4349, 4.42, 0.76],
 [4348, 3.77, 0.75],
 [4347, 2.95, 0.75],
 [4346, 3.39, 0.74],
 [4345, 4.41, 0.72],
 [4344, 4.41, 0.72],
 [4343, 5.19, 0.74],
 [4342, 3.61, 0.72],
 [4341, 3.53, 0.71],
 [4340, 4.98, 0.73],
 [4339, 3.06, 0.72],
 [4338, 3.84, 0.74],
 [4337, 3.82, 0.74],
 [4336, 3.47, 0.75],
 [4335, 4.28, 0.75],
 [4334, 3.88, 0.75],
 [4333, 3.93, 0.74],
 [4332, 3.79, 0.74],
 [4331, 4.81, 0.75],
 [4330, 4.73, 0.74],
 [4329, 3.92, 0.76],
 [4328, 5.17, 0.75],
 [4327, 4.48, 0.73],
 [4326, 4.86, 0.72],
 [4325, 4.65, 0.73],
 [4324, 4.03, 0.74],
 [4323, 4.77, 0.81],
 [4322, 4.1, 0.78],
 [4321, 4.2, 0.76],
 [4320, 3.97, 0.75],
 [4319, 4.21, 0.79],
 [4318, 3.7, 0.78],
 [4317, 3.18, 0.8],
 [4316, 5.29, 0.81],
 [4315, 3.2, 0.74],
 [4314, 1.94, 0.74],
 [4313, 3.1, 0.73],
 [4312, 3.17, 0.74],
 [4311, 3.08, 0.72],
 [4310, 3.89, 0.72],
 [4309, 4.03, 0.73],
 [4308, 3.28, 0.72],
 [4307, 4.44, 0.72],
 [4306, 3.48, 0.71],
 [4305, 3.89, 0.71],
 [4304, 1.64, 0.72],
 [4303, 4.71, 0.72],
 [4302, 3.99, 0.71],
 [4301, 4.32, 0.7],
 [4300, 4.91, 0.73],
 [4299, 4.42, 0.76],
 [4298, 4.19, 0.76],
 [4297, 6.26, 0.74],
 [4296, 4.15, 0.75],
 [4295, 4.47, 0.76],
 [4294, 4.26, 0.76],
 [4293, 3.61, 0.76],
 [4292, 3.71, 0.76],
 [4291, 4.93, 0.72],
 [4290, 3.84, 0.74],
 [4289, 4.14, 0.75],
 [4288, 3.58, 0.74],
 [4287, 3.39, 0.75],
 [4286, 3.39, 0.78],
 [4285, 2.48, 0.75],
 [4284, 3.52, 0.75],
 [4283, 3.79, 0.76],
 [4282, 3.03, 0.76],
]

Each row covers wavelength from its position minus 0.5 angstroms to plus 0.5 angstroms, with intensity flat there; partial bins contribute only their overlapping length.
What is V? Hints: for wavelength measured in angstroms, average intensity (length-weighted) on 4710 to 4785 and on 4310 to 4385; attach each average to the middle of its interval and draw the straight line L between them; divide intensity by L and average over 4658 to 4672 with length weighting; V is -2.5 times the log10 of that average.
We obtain 0.15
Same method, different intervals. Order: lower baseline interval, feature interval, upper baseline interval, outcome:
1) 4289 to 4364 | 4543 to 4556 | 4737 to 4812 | -0.119 mag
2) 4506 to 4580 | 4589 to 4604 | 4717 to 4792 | -0.104 mag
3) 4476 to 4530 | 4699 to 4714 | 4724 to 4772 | -0.082 mag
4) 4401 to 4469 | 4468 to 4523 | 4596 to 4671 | 0.023 mag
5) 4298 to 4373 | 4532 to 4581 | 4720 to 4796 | -0.097 mag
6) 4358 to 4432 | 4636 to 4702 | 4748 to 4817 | 0.069 mag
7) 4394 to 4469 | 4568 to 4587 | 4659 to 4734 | -0.114 mag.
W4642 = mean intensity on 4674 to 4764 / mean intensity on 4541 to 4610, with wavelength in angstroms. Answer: 0.92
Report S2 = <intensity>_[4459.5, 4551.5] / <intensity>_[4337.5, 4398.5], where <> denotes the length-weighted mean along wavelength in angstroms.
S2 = 0.9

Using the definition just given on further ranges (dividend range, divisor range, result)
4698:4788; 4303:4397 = 1.03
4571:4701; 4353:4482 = 1.01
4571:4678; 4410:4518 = 1.06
